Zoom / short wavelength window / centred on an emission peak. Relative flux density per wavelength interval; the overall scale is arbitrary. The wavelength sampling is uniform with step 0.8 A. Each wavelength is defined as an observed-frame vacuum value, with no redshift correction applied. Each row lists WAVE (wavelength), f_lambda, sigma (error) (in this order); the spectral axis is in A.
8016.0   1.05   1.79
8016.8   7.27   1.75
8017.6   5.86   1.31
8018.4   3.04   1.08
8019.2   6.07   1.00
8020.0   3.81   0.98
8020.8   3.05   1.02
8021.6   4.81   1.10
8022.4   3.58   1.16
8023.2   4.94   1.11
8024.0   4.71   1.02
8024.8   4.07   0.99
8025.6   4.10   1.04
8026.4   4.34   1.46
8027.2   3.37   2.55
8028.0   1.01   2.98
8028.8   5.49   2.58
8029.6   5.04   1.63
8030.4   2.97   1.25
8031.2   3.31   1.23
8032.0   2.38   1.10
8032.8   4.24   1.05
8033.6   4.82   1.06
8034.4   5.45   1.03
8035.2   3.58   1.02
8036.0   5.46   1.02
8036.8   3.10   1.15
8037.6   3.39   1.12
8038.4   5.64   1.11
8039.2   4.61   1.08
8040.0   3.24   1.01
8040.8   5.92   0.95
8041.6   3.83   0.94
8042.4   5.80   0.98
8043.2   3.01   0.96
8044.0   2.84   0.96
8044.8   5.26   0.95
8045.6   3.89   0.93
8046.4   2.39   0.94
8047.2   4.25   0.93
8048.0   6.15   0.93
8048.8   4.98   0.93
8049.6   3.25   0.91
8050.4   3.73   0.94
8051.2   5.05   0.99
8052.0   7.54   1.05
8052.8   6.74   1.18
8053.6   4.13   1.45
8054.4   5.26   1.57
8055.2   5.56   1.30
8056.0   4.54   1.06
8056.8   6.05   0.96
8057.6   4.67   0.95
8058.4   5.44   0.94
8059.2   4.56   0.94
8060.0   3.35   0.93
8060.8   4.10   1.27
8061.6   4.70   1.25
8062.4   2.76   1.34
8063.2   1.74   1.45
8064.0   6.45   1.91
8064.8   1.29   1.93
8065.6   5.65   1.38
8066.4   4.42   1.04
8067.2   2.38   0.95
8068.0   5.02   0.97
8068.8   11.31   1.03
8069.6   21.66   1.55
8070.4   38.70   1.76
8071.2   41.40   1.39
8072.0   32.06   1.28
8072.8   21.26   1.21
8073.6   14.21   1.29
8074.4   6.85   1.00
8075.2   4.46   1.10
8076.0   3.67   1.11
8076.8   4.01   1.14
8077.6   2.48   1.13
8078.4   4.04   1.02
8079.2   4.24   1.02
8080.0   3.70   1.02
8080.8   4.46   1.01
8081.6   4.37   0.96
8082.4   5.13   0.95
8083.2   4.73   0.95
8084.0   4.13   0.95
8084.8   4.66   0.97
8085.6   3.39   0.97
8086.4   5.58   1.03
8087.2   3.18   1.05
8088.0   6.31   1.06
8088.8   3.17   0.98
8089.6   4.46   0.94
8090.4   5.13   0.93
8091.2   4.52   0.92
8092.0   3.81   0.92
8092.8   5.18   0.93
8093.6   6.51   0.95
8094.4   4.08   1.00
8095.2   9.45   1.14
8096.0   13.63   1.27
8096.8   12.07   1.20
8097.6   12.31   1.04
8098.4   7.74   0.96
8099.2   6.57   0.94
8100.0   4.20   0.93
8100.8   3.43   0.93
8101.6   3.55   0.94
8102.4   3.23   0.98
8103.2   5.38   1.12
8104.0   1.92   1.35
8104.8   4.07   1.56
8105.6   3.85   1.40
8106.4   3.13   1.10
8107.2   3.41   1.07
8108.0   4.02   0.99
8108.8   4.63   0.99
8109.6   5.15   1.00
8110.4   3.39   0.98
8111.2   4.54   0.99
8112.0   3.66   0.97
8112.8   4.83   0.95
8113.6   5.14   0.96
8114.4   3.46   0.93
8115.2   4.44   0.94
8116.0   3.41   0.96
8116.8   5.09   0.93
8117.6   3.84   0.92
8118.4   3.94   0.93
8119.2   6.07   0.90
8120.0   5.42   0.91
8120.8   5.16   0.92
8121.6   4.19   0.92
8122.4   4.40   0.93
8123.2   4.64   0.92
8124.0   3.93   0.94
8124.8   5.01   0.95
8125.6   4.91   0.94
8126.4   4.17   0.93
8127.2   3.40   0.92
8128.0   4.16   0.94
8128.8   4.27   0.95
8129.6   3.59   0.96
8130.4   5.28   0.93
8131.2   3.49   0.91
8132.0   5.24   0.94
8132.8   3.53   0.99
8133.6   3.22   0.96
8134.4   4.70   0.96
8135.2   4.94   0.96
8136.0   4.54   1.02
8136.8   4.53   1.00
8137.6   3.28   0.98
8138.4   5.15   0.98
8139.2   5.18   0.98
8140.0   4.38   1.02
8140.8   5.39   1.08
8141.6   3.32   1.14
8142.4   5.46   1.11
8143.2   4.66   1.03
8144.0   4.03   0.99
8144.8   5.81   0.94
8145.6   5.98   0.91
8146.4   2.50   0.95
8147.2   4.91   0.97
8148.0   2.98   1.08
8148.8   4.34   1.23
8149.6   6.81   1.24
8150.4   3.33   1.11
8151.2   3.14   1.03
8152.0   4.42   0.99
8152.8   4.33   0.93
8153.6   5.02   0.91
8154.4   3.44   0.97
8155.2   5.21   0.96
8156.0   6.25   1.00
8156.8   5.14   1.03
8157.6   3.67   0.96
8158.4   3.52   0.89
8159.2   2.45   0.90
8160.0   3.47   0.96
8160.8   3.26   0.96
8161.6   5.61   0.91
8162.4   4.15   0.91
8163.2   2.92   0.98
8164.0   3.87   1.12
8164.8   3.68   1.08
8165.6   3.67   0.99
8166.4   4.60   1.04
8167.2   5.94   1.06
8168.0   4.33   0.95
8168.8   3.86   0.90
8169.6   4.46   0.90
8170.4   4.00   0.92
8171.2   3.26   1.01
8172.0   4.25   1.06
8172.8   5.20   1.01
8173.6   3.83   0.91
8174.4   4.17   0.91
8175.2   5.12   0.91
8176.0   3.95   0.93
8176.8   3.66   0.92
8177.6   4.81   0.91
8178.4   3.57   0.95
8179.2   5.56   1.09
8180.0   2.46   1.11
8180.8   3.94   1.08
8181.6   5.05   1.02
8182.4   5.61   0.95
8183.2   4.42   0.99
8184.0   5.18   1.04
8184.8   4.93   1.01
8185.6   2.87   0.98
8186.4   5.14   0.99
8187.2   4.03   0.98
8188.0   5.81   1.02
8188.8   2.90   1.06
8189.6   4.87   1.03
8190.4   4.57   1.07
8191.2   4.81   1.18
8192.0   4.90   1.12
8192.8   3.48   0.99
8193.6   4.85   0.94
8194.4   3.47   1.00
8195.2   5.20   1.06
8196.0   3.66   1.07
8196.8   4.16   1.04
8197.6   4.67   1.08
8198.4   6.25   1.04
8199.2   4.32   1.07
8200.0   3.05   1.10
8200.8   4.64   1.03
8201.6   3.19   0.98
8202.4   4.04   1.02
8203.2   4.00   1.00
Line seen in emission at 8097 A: [N II] 6583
